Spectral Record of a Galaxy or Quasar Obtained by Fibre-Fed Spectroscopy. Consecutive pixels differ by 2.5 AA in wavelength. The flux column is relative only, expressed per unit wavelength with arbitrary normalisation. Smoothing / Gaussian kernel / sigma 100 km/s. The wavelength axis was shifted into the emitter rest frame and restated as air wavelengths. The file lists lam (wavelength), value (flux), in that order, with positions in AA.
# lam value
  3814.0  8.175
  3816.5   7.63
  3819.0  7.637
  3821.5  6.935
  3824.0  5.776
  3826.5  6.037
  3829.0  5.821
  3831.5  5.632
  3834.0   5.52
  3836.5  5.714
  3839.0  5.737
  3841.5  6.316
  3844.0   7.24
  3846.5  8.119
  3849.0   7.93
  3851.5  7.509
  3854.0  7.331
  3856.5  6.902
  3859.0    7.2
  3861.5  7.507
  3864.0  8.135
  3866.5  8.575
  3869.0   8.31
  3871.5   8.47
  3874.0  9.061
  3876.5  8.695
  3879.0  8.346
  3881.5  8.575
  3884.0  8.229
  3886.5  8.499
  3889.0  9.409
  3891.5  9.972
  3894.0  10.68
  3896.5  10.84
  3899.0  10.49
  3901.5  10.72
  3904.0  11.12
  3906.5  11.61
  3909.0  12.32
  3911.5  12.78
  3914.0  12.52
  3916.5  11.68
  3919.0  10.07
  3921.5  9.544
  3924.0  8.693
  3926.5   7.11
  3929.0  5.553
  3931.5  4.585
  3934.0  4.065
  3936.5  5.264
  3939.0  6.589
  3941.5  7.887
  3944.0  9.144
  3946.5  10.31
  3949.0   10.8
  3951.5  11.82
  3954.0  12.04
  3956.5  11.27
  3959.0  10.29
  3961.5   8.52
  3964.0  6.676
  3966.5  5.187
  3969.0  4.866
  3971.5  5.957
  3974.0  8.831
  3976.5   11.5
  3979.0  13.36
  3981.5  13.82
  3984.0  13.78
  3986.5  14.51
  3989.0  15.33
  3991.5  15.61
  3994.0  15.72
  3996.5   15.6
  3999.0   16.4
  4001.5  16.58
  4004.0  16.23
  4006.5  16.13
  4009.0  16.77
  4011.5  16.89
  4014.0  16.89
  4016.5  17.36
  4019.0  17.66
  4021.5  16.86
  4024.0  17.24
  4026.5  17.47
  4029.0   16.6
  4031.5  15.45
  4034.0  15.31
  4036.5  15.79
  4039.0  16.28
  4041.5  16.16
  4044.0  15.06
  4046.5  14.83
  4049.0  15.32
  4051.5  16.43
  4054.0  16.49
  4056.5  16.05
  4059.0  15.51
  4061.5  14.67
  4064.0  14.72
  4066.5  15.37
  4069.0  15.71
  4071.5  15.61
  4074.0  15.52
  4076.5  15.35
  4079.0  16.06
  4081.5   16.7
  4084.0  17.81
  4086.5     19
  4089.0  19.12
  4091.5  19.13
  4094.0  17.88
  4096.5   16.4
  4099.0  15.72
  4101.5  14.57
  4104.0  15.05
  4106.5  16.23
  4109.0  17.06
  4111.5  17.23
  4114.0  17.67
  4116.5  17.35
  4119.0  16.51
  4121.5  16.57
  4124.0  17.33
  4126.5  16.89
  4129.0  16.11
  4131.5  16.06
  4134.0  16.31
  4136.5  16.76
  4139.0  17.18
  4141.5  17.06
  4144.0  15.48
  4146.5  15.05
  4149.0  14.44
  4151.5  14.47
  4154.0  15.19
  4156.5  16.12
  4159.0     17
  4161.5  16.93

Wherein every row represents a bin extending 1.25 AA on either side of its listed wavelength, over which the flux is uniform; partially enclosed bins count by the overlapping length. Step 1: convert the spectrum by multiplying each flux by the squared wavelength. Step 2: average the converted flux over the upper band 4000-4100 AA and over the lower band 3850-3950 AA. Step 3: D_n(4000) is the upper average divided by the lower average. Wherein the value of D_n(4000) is 1.99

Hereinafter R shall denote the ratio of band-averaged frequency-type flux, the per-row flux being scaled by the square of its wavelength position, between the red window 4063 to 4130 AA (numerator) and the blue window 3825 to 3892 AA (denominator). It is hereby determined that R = 2.5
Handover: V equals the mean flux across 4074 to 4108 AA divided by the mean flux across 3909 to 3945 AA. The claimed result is 2.00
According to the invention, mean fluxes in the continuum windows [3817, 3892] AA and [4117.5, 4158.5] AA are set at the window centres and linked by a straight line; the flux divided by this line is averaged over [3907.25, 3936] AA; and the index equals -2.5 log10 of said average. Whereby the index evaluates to 0.06 mag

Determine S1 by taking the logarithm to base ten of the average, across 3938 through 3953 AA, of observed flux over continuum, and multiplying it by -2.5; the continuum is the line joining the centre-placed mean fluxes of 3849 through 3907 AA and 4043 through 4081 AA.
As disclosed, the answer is 0.19 mag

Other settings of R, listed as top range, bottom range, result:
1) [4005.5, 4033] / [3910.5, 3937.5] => 2.12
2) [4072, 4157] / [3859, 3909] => 1.98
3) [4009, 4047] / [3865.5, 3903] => 1.90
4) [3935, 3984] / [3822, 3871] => 1.41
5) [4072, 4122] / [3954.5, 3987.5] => 1.81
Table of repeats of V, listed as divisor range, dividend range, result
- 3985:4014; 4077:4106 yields 1.06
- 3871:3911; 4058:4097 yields 1.67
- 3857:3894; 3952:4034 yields 1.60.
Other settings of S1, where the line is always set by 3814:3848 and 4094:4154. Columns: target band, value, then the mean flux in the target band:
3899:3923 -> -0.23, 11.3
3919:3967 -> 0.24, 8.27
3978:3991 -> -0.22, 14.3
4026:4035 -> -0.22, 16.1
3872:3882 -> -0.08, 8.66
